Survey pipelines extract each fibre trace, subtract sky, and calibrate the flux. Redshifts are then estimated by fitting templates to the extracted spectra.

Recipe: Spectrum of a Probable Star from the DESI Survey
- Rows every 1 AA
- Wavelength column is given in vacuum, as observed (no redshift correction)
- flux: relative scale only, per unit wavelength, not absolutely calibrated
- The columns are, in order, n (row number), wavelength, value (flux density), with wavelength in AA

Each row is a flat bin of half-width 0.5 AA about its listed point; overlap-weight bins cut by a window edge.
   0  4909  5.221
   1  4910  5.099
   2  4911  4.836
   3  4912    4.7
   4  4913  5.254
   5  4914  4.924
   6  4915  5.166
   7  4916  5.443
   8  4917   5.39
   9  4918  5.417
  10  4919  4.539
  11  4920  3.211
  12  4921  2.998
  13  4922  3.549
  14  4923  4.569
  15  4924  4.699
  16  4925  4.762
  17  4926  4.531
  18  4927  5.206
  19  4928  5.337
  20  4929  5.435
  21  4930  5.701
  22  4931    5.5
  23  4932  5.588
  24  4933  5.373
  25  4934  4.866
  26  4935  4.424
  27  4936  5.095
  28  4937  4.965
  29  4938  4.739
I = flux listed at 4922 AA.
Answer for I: 3.549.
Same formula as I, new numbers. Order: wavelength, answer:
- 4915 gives 5.166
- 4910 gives 5.099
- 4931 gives 5.5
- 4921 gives 2.998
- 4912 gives 4.7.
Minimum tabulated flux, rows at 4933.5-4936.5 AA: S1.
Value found 4.424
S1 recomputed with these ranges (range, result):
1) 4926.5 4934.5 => 4.866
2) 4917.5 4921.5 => 2.998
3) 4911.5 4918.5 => 4.7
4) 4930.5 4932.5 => 5.5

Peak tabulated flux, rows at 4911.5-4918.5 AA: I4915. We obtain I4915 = 5.443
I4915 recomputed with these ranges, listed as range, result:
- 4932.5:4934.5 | 5.373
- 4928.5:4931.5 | 5.701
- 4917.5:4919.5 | 5.417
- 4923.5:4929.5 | 5.435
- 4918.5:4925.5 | 4.762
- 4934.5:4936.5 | 5.095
